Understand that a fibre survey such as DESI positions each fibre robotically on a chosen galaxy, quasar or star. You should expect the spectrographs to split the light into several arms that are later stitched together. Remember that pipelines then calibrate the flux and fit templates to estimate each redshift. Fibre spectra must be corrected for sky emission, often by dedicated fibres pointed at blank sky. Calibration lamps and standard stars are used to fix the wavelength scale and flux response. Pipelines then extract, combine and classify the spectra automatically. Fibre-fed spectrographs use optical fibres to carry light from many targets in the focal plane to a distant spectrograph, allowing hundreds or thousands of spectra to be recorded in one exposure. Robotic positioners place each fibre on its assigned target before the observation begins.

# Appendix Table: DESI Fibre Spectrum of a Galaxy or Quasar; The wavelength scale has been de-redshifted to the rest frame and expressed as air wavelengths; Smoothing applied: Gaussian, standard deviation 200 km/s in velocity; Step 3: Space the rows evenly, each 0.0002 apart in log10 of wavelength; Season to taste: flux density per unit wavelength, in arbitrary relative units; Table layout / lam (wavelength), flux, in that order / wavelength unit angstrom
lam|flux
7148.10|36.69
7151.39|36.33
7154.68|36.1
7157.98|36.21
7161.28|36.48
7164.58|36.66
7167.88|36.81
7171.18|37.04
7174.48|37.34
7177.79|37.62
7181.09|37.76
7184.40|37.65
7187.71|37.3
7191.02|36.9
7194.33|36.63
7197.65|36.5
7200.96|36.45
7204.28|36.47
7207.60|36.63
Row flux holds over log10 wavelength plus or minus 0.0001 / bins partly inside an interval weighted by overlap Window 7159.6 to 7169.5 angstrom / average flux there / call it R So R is 36.6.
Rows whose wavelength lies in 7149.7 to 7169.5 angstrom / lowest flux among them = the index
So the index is 36.1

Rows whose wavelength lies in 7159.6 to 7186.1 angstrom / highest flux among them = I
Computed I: 37.76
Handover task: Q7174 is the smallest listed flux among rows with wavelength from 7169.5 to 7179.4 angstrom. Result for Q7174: 37.04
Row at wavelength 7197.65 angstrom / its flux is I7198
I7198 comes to 36.5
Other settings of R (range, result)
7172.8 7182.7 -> 37.6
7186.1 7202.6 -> 36.8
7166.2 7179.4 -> 37.2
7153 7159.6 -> 36.2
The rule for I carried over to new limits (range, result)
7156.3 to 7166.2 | 36.66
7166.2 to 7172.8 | 37.04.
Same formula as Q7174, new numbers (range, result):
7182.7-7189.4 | 37.3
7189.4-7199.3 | 36.5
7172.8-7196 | 36.63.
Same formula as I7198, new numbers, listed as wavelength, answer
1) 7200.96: 36.45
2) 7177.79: 37.62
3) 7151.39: 36.33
